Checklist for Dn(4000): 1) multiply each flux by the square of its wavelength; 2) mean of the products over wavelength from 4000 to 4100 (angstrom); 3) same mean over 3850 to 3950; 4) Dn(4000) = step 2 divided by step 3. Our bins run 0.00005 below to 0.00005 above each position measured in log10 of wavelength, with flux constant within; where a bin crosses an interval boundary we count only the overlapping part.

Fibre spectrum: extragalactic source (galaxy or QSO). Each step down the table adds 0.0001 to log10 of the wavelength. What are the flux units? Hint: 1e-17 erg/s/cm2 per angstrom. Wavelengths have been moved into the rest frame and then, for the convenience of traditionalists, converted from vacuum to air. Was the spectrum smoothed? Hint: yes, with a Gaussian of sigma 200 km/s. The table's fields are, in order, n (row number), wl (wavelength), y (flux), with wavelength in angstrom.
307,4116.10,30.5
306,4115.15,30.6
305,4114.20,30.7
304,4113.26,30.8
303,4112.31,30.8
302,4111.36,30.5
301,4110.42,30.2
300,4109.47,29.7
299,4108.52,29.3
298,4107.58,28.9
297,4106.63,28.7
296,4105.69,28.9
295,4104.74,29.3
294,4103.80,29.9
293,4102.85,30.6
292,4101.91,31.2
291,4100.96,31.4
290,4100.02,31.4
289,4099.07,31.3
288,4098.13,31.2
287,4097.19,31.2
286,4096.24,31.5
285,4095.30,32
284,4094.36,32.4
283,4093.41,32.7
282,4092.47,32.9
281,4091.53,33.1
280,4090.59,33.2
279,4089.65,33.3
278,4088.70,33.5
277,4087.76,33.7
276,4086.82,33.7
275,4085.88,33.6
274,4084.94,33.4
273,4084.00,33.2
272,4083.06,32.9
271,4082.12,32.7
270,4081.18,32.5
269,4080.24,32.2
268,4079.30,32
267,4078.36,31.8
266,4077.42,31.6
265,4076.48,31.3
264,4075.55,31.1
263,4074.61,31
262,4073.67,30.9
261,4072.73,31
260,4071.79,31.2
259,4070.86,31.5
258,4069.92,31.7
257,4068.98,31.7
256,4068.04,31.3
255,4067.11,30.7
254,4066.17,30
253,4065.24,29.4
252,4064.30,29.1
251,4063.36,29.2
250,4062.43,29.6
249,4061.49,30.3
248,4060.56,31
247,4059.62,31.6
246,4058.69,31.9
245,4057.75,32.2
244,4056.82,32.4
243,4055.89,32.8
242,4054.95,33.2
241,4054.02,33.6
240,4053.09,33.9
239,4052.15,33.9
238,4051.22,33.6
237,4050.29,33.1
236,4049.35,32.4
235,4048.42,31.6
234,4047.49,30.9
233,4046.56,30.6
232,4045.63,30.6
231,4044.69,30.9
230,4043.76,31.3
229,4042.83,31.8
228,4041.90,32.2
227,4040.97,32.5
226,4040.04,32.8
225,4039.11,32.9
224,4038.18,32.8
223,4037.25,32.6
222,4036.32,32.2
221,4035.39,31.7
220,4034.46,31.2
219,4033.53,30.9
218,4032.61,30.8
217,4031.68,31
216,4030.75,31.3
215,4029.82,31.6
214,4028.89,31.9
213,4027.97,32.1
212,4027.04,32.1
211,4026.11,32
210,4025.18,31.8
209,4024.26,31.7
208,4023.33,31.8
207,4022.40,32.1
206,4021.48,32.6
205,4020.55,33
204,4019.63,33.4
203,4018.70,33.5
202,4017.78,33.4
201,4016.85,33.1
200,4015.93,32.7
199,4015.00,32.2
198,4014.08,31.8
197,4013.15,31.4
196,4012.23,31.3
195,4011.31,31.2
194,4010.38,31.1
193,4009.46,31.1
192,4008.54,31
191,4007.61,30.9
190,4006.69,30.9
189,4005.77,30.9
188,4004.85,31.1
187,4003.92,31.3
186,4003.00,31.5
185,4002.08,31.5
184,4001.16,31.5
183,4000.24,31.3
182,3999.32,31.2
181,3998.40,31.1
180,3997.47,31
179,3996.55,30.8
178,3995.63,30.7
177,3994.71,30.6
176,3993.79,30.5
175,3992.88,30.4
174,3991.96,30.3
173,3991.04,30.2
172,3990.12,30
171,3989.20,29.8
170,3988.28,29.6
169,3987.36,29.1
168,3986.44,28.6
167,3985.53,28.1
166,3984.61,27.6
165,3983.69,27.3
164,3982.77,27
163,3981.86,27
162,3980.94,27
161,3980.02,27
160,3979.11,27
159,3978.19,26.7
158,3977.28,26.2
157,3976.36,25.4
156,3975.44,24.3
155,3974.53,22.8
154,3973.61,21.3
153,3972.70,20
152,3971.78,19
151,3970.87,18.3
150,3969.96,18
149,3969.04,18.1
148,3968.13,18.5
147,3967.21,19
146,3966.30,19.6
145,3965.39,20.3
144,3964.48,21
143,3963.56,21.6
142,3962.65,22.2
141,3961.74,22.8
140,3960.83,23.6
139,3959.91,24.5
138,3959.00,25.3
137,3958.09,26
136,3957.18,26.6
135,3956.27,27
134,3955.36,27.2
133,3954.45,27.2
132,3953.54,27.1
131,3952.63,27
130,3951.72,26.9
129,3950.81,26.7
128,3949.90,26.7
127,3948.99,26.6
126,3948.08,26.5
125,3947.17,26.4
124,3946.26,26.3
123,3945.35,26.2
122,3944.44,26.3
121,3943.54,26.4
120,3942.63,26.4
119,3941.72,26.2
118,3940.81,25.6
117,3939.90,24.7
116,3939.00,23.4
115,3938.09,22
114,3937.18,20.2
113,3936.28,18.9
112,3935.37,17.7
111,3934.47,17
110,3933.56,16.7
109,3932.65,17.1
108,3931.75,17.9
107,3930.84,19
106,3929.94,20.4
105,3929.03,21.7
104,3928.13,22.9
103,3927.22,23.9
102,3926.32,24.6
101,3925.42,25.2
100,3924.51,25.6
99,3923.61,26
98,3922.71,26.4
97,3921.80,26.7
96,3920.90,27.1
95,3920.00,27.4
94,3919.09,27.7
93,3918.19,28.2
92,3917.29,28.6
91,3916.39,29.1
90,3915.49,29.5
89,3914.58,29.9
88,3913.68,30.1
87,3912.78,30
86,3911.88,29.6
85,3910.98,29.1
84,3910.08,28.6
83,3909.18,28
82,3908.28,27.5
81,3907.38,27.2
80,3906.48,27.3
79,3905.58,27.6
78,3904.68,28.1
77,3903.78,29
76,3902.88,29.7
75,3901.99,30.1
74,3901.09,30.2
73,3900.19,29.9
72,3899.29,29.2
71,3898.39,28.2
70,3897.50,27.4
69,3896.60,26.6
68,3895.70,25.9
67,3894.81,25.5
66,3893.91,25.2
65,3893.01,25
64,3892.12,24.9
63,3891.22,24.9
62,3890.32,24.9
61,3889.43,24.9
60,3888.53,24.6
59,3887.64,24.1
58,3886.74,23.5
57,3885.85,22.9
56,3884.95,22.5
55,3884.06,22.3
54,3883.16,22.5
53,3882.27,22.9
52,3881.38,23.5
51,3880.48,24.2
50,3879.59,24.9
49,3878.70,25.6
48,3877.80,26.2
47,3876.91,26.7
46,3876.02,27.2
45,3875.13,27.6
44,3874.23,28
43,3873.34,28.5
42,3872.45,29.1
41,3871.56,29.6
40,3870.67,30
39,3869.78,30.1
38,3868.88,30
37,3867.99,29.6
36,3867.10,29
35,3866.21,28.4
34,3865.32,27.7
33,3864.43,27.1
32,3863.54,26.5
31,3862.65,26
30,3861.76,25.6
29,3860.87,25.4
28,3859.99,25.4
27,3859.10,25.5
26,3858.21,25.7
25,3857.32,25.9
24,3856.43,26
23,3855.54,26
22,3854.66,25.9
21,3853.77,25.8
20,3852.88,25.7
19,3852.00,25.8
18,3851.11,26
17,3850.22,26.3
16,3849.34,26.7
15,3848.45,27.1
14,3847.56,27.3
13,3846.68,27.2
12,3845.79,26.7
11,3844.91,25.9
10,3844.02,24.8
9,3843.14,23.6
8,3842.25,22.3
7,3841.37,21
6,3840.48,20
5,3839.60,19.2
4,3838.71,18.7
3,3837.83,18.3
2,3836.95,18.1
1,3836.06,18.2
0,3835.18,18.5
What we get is 1.3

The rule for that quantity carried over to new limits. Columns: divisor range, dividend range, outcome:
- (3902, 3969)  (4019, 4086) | 1.35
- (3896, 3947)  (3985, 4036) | 1.27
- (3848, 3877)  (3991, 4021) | 1.25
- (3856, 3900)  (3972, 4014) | 1.17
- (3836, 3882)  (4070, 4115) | 1.38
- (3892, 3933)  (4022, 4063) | 1.28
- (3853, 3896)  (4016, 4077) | 1.33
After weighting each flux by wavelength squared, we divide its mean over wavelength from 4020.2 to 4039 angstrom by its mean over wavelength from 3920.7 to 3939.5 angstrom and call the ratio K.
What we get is 1.53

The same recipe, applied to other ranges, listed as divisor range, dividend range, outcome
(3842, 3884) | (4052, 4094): 1.34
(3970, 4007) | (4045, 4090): 1.18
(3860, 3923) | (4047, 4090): 1.29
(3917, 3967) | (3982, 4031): 1.33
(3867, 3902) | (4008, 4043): 1.30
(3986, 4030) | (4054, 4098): 1.05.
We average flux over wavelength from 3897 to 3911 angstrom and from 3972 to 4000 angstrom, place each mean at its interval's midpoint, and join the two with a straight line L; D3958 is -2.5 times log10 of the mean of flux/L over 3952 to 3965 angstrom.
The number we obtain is 0.130 mag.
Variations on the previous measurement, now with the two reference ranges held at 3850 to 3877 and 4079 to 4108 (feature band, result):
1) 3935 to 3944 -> 0.23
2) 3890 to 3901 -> 0.05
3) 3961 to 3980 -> 0.33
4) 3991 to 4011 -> -0.03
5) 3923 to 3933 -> 0.26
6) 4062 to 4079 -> 0.02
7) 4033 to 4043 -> -0.05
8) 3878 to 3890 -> 0.16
